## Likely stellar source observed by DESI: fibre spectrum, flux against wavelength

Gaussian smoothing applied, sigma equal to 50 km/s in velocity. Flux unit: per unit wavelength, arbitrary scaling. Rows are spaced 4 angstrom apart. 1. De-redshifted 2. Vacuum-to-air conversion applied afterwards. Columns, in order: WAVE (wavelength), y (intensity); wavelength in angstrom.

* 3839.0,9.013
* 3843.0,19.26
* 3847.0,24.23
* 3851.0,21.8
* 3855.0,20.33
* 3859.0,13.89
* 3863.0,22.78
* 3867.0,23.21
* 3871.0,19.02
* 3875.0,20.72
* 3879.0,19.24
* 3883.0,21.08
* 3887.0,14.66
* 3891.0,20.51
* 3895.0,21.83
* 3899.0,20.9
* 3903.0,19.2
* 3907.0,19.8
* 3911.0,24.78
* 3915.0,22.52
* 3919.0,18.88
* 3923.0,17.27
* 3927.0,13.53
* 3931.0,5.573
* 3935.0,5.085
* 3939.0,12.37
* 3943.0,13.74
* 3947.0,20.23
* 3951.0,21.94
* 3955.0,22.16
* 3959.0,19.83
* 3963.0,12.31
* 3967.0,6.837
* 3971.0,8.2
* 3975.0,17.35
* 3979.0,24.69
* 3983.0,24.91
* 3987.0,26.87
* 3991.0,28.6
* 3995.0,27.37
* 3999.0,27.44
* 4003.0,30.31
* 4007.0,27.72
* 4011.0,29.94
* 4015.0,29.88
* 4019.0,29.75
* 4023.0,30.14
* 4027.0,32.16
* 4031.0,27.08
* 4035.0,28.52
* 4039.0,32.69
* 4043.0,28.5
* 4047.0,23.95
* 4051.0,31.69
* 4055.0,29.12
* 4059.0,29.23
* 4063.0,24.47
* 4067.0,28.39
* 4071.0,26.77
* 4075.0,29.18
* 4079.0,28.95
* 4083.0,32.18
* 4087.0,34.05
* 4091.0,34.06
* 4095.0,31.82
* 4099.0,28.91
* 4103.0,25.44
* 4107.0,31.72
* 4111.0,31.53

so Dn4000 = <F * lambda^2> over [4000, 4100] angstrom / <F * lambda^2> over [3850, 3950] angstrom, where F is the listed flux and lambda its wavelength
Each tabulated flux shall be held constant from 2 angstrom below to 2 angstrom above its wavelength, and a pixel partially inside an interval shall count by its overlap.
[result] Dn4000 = 1.76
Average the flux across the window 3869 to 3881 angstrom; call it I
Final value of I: 19.7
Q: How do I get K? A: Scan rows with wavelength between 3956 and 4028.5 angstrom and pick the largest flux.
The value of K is 32.16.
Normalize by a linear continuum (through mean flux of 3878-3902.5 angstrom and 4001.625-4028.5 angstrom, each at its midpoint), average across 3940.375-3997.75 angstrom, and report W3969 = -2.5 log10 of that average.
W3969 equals 0.32 mag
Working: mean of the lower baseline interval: 19.7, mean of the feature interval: 19.7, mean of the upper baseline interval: 29.9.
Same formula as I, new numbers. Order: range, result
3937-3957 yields 18.1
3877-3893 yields 18.9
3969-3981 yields 16.7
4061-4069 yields 26.4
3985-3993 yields 27.7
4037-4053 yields 29.2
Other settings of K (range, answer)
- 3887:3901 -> 21.83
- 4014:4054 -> 32.69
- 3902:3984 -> 24.91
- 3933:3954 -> 21.94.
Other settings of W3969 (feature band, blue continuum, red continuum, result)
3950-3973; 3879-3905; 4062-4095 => 0.487 mag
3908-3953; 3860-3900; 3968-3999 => 0.302 mag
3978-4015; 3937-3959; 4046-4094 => -0.216 mag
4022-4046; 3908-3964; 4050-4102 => -0.149 mag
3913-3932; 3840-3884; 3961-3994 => 0.215 mag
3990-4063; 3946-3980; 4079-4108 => -0.230 mag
